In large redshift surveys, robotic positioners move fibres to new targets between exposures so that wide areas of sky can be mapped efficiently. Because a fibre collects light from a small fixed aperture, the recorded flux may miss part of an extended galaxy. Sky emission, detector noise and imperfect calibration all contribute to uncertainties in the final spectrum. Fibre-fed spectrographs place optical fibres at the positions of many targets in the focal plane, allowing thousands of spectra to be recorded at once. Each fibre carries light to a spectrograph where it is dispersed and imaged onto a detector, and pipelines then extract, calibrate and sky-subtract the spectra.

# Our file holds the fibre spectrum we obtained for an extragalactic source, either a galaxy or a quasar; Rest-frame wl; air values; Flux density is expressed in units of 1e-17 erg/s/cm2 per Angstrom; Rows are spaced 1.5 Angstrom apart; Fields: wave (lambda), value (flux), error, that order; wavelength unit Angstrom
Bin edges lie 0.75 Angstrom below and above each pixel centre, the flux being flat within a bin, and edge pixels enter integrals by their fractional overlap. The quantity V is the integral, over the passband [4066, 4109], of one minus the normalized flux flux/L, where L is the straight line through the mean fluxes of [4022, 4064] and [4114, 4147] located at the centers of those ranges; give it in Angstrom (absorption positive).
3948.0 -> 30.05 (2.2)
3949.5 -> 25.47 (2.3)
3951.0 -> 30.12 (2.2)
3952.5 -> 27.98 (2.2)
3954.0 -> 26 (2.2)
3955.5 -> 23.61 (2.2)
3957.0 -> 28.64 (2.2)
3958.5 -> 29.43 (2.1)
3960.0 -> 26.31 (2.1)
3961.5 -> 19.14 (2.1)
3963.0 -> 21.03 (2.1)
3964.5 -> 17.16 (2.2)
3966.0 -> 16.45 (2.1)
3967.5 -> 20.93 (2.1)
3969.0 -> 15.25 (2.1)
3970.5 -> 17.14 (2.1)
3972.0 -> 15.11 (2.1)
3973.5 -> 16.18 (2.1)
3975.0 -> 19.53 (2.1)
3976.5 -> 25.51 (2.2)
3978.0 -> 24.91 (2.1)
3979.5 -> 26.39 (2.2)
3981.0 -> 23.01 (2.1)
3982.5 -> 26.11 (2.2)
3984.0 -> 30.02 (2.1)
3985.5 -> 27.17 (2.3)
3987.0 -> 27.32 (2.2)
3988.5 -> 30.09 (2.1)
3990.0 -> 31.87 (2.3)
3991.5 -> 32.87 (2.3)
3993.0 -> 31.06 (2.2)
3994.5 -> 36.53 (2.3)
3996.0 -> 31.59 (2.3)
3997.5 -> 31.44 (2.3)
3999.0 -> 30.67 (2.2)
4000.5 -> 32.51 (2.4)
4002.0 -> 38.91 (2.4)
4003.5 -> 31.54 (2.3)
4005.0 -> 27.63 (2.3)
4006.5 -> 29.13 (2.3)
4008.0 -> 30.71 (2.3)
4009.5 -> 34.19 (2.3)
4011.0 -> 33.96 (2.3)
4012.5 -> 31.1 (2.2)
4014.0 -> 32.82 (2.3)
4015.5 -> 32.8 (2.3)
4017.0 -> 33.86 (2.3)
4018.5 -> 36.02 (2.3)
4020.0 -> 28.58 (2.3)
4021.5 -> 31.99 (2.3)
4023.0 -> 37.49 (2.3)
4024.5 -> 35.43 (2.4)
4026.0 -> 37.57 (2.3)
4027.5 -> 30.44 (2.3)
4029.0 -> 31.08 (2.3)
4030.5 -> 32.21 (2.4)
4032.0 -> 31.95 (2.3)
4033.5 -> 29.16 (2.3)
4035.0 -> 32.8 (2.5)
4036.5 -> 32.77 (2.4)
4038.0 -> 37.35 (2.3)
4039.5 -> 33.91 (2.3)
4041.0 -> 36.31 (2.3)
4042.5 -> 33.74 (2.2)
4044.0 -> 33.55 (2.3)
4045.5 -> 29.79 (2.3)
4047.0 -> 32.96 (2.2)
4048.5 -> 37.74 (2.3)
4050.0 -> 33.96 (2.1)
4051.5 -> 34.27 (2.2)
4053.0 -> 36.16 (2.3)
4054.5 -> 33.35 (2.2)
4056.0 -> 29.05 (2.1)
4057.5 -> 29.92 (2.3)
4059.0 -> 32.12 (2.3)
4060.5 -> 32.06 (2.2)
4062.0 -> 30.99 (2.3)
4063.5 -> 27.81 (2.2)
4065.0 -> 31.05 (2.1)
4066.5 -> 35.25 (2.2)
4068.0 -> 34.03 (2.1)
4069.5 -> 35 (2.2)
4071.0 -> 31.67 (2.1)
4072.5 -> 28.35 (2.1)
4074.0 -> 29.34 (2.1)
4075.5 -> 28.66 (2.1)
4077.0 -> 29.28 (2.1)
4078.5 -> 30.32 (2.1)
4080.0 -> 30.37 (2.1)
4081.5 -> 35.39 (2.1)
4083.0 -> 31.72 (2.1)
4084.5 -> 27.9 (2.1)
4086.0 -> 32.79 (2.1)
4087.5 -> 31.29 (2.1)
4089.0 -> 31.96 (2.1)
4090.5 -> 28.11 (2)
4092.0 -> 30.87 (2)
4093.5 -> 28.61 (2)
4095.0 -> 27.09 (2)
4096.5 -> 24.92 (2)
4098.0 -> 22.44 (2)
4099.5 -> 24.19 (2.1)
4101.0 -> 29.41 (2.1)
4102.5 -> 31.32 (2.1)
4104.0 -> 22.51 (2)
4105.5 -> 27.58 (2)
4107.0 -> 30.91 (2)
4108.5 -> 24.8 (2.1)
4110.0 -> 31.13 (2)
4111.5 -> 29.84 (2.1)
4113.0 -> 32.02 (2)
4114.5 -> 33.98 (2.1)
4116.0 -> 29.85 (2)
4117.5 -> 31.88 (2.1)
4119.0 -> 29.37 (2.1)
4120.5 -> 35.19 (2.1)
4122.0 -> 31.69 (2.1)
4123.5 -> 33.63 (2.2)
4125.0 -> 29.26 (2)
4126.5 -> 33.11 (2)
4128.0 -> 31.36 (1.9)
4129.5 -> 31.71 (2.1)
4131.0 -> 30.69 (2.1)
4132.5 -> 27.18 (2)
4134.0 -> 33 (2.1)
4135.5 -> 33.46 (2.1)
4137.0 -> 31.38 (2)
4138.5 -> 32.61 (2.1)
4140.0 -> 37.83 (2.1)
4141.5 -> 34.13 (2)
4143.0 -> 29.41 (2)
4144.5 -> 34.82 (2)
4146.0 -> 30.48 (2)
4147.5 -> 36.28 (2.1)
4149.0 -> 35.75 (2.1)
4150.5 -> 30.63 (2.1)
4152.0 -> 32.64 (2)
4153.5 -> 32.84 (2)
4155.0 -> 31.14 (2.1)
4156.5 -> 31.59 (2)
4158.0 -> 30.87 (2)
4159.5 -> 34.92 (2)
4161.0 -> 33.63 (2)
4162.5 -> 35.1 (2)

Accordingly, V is 4.07 Angstrom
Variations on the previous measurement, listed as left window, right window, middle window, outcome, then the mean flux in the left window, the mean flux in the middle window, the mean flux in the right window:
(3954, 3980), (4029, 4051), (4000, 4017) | -2.5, 21.4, 32.4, 33.4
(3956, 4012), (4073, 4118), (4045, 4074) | -3.9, 26.7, 32.3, 29.3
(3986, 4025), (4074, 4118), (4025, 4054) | -2.2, 32.3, 33.6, 29.3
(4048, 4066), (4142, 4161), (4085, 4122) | 3.7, 32.3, 29.3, 32.7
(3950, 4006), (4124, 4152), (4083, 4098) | 0.7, 26.1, 29.1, 32.4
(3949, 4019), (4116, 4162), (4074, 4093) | 0.0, 27.4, 30.6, 32.4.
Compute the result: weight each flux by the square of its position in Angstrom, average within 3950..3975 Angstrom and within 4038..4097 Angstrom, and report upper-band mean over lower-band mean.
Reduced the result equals 1.5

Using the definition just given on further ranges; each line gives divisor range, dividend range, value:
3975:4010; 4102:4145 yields 1.12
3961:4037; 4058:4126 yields 1.10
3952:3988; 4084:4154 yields 1.44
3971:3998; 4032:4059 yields 1.27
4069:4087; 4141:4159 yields 1.09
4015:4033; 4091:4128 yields 0.92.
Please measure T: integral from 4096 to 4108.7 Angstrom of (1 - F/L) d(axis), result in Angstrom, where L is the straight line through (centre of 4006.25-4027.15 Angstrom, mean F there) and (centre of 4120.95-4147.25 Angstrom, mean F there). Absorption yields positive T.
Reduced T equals 2.3 Angstrom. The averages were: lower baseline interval 33.3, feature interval 26.6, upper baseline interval 32.2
